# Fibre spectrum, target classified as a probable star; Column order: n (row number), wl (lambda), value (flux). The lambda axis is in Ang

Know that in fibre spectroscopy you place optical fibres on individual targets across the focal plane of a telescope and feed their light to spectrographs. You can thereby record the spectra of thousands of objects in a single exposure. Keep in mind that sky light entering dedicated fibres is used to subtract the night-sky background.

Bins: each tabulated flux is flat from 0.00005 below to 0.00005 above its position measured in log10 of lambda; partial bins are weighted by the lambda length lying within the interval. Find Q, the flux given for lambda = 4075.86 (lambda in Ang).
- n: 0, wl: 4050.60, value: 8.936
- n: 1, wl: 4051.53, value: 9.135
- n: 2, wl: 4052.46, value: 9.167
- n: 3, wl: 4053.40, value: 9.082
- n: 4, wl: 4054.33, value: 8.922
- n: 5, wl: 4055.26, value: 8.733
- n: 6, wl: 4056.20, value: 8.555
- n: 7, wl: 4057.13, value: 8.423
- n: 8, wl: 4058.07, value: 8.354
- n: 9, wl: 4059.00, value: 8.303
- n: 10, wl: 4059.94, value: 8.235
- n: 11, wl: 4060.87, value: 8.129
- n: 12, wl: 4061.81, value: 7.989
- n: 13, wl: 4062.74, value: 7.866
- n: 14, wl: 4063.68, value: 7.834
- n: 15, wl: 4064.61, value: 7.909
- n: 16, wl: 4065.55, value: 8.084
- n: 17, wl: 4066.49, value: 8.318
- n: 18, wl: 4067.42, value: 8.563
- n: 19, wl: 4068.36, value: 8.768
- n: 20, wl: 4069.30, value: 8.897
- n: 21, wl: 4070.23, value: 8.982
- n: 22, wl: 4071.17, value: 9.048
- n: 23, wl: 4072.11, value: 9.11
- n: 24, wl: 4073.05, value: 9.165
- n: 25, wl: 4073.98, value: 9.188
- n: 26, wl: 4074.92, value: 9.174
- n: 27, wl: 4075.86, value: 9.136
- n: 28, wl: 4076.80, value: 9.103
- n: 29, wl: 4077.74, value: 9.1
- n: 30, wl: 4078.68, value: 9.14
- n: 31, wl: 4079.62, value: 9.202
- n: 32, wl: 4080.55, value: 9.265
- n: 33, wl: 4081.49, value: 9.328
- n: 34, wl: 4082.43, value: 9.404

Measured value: 9.136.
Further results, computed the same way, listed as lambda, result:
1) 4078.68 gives 9.14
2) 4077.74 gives 9.1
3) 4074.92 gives 9.174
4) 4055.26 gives 8.733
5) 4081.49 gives 9.328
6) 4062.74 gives 7.866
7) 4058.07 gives 8.354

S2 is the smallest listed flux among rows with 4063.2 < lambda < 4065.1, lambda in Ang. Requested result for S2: 7.834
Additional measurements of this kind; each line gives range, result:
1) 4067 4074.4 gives 8.563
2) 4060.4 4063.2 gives 7.866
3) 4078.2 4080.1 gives 9.14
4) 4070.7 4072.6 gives 9.048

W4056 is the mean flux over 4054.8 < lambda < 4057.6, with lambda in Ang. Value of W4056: 8.55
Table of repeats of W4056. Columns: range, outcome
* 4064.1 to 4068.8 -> 8.32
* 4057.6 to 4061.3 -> 8.26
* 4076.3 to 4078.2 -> 9.09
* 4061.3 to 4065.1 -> 7.9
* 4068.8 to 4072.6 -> 9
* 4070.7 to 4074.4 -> 9.13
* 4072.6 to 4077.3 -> 9.16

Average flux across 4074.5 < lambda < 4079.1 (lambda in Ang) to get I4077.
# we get 9.12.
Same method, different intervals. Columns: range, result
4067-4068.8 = 8.65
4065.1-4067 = 8.22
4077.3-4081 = 9.2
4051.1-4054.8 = 9.08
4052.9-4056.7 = 8.82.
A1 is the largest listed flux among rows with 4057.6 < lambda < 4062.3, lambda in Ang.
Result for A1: 8.354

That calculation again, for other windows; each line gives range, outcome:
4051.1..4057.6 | 9.167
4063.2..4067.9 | 8.563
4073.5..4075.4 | 9.188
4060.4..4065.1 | 8.129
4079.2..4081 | 9.265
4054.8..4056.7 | 8.733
